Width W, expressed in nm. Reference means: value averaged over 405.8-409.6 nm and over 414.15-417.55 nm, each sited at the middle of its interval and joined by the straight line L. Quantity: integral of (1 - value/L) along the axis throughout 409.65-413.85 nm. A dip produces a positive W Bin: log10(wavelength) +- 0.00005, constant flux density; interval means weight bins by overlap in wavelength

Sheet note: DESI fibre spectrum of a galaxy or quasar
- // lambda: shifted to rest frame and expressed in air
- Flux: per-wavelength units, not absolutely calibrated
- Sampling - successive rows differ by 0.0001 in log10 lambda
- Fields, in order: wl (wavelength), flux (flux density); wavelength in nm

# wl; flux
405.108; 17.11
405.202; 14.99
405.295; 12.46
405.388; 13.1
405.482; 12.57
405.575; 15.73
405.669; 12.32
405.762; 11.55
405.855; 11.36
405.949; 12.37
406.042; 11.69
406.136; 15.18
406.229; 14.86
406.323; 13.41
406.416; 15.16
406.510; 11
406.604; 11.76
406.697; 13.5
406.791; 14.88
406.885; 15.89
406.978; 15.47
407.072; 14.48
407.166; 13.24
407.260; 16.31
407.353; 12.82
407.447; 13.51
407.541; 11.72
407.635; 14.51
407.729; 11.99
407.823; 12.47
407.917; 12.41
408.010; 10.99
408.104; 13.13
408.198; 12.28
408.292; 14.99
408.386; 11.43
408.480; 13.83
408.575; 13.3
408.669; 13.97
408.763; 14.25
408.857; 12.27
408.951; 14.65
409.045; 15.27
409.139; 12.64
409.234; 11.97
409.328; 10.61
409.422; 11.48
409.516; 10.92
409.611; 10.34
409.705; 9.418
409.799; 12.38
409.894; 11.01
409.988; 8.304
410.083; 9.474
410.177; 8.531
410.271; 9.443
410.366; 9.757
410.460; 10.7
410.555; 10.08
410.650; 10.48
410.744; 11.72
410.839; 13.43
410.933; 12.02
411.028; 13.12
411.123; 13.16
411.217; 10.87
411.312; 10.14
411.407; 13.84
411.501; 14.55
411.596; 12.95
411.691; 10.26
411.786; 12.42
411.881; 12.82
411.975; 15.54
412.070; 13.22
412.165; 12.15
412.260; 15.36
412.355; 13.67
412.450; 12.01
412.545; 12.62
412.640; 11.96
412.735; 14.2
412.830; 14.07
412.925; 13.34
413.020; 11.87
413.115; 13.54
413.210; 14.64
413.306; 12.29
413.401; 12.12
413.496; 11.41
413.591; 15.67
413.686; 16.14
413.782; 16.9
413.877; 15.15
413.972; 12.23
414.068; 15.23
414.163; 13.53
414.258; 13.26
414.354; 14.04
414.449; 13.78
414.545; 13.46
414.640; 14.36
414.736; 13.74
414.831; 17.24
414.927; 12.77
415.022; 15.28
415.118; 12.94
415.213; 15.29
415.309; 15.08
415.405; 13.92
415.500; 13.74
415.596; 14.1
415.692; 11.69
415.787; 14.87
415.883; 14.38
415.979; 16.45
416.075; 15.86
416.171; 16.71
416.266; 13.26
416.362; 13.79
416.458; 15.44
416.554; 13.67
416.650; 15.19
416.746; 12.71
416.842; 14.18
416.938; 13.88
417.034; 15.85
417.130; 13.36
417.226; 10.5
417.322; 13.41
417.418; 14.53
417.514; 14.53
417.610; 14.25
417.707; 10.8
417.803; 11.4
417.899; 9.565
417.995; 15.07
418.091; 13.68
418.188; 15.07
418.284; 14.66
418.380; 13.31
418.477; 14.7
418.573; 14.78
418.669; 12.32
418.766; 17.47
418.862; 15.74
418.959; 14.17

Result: 0.406 nm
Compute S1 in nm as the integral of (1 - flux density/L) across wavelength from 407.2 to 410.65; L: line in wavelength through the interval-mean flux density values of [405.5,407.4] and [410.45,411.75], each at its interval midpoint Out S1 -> 0.209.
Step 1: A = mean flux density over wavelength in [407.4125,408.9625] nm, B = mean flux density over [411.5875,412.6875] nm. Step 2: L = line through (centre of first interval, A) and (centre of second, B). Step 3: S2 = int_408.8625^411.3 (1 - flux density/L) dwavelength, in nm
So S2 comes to 0.317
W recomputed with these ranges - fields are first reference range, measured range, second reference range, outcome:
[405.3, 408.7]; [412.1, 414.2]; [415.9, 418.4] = 0.004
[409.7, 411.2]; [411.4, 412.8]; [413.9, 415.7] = -0.128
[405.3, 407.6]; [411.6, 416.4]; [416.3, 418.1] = -0.149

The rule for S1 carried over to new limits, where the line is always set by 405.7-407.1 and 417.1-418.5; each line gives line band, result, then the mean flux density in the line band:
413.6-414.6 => -0.083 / 14.4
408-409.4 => 0.038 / 13.1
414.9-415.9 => -0.056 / 14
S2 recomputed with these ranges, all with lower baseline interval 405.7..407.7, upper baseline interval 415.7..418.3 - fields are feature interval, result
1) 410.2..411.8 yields 0.240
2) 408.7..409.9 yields 0.130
